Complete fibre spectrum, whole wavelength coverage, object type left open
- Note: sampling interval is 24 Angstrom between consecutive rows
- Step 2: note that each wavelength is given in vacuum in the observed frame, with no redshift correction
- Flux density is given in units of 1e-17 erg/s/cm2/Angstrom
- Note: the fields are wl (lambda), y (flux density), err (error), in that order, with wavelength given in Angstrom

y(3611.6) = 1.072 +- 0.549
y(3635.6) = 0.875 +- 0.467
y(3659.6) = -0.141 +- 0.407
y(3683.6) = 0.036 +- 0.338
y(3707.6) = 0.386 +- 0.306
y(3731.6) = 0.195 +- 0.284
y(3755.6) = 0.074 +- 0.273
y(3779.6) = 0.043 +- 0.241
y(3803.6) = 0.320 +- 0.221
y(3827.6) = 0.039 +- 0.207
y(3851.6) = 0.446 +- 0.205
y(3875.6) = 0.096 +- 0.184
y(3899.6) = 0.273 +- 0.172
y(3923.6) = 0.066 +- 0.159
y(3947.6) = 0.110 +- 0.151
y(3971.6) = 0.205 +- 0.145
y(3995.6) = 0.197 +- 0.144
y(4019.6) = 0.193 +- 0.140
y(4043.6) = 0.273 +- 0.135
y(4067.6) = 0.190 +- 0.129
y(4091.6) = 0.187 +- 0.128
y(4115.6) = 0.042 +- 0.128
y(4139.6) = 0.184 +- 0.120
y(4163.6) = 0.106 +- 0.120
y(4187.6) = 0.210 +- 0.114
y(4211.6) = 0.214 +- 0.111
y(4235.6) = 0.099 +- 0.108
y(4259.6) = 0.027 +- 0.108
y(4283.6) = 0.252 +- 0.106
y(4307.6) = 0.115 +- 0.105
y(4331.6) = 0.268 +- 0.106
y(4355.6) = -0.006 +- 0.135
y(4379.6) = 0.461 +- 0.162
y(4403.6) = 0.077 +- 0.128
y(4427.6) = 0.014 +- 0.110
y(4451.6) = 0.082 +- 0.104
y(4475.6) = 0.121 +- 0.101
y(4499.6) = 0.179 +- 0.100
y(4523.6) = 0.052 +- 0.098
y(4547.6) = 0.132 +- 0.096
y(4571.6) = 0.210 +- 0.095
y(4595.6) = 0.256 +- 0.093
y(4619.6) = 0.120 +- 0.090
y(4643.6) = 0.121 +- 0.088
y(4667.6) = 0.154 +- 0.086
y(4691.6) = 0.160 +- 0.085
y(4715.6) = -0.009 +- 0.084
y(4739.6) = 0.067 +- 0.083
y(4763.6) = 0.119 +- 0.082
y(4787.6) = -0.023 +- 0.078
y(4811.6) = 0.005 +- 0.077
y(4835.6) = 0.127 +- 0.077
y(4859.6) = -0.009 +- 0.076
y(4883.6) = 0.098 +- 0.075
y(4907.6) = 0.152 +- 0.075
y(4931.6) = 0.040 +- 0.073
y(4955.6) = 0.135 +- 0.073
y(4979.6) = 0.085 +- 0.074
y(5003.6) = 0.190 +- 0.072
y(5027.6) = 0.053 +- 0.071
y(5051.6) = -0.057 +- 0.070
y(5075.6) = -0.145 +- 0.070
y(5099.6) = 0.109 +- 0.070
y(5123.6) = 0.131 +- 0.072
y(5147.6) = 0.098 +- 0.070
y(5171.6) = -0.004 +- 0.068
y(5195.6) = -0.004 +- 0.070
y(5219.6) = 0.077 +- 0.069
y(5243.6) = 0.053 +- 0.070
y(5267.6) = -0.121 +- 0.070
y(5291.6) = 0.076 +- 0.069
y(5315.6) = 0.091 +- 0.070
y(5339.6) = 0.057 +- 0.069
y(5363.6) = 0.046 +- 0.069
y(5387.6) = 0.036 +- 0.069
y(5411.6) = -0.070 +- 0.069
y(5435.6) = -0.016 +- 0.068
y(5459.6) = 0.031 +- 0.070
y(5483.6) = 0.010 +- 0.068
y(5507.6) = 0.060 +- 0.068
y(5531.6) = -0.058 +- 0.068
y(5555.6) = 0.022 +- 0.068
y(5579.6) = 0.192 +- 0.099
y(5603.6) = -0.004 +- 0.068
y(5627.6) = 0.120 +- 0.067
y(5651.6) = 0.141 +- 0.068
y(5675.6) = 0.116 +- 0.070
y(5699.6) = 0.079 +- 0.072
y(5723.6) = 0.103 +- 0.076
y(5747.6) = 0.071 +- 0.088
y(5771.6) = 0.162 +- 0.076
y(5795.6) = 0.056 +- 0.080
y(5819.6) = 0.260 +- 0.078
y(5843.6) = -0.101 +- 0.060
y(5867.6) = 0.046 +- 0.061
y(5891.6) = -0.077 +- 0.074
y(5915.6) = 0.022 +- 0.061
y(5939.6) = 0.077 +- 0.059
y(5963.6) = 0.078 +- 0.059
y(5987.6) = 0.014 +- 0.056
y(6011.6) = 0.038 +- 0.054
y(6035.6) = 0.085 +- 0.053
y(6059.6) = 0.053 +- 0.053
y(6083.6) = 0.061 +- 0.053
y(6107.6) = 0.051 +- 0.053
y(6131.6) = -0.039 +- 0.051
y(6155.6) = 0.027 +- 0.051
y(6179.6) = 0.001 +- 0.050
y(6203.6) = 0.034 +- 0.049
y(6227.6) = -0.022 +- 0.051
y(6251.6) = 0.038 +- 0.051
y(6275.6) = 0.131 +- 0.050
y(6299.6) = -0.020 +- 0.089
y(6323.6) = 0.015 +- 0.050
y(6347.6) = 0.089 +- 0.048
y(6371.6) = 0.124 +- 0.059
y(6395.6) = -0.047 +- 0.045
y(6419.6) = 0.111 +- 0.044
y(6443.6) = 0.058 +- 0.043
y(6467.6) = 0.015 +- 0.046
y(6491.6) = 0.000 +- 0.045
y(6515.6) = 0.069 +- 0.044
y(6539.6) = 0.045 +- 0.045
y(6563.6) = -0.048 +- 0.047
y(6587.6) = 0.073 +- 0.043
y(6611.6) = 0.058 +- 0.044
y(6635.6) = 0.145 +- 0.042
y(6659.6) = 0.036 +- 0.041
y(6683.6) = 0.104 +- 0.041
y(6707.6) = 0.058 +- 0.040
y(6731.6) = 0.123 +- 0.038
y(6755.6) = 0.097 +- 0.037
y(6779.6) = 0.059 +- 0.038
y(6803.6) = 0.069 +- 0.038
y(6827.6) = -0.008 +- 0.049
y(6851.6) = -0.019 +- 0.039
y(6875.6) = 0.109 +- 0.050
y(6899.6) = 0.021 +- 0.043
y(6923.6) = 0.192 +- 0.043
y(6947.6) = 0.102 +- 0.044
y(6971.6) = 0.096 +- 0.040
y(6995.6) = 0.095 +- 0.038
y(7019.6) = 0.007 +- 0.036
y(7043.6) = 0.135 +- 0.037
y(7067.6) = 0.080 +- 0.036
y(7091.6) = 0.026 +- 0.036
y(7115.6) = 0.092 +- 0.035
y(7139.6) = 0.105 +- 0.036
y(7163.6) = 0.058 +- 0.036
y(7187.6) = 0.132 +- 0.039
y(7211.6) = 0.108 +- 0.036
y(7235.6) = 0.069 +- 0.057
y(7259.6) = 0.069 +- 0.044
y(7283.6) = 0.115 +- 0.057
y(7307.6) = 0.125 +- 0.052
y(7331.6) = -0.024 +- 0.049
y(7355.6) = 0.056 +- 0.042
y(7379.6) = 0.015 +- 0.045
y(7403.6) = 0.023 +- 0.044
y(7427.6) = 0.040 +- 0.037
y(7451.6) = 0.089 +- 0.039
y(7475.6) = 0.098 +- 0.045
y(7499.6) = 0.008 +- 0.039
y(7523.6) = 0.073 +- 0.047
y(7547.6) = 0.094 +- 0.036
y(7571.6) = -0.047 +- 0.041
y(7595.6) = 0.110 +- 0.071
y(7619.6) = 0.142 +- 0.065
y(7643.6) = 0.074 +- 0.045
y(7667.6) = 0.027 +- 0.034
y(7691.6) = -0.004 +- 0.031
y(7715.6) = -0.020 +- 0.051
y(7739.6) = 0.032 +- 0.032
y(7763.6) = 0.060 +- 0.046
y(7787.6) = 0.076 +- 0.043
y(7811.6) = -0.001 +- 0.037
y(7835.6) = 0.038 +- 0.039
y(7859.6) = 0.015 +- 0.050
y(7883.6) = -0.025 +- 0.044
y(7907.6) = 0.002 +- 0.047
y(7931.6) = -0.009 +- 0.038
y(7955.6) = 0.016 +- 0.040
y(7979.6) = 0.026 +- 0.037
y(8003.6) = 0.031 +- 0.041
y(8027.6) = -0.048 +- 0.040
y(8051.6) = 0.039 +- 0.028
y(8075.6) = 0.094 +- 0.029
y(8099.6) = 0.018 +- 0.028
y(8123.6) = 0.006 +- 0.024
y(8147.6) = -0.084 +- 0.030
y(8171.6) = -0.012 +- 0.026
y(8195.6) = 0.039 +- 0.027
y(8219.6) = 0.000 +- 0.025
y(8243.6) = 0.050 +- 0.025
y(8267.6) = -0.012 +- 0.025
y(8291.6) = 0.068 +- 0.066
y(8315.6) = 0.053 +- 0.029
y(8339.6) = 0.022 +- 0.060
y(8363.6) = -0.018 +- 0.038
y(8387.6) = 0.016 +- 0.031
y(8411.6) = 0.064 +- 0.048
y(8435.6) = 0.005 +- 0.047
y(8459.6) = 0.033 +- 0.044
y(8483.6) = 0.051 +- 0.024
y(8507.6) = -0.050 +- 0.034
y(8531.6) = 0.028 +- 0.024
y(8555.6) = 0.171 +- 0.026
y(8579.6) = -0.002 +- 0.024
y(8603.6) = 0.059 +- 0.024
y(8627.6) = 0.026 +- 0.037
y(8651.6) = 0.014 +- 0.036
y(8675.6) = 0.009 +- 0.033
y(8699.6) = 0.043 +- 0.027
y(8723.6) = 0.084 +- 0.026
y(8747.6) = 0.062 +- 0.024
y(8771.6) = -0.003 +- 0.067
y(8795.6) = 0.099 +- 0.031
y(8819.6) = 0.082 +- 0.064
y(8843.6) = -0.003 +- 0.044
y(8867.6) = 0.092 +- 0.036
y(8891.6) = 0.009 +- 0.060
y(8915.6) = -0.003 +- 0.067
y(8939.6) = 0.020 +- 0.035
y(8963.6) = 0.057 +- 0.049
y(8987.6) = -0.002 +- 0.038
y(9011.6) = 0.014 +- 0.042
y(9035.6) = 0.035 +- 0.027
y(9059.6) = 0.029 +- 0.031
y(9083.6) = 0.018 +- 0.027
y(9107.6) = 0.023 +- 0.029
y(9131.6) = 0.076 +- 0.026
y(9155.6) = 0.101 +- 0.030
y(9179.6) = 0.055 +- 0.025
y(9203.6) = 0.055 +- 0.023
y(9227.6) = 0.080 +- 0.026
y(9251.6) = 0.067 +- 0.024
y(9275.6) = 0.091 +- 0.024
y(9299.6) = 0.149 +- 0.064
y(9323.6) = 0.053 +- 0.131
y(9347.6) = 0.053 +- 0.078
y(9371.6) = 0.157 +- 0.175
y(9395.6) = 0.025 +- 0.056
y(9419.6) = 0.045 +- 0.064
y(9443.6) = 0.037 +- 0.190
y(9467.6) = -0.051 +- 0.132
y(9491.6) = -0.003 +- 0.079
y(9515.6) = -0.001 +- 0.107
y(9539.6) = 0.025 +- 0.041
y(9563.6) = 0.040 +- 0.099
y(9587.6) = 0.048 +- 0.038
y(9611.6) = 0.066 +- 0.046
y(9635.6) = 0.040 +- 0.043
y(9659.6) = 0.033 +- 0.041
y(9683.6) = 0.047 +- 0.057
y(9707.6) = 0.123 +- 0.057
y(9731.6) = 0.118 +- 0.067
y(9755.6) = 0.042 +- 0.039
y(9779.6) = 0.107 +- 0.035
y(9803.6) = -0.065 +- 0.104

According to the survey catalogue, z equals 0.707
